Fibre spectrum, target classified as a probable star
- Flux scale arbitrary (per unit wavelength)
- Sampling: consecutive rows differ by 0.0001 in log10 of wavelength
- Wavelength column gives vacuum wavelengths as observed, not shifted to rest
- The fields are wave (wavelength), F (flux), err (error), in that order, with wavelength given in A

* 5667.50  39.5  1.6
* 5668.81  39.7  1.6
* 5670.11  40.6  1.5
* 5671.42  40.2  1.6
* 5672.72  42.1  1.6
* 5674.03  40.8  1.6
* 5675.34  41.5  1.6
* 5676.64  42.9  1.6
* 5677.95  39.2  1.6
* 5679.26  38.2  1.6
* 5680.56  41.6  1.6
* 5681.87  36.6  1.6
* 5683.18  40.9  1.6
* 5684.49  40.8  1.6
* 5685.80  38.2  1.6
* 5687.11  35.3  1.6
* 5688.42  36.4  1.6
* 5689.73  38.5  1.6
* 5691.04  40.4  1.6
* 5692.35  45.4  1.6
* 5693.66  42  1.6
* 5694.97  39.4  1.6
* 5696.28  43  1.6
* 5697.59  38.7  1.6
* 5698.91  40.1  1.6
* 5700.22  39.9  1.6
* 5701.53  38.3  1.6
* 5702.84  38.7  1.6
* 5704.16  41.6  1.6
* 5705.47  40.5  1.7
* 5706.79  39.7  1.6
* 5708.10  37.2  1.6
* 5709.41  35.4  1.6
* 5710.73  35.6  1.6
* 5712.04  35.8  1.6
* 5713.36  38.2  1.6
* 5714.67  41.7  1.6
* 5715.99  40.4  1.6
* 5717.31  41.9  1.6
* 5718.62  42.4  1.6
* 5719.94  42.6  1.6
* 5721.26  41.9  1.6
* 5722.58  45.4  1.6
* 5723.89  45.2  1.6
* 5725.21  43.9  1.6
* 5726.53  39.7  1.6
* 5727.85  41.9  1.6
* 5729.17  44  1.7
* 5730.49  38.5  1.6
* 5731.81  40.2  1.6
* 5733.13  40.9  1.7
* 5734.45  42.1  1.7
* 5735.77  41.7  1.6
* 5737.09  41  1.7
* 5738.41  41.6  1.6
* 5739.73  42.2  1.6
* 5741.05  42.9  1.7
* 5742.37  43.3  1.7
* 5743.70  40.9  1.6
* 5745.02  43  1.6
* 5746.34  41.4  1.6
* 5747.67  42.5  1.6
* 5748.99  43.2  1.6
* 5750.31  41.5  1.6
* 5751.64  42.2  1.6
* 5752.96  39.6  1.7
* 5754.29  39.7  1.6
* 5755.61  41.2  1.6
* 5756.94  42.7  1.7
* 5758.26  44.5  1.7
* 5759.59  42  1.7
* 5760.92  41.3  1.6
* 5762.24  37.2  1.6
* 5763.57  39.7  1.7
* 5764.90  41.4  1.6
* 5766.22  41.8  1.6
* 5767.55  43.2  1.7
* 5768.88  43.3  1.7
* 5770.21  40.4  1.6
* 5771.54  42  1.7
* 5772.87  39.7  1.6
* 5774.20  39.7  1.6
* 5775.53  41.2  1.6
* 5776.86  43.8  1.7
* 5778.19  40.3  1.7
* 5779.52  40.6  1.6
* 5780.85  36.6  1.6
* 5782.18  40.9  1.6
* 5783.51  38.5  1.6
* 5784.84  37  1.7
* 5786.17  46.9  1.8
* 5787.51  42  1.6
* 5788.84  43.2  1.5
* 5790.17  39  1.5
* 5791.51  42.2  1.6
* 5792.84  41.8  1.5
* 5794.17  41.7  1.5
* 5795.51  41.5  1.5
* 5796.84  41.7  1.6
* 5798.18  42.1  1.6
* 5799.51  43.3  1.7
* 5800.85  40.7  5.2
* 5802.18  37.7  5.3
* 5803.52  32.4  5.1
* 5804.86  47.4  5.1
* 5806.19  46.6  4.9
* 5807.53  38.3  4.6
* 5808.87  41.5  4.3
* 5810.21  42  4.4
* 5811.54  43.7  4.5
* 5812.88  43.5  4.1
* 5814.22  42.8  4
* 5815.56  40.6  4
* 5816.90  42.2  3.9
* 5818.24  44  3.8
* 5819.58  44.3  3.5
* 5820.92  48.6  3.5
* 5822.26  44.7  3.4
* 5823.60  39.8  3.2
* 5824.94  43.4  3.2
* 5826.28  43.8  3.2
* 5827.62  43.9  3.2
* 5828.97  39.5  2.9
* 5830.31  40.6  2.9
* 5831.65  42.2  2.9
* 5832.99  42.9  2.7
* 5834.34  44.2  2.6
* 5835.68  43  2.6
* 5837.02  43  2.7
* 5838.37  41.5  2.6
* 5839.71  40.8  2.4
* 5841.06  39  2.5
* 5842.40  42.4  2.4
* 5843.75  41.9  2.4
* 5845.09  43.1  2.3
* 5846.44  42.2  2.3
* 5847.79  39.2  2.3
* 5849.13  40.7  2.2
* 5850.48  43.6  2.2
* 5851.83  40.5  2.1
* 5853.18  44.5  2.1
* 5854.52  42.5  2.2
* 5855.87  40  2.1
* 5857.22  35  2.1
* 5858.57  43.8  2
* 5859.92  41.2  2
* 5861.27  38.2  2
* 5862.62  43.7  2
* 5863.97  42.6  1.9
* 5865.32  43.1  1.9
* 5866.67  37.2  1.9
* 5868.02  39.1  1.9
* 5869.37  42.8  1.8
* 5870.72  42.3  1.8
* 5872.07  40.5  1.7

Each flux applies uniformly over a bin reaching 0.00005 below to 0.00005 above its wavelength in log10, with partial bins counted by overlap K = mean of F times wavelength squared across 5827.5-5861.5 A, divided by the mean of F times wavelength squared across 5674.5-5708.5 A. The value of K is 1.10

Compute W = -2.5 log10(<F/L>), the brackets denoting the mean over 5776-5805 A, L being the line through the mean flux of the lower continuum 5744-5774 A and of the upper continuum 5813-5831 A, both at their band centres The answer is 0.04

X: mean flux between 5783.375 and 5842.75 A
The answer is 42.1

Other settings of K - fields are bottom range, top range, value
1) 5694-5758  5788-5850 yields 1.06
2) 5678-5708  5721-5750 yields 1.08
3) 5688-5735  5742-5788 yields 1.04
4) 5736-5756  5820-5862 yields 1.04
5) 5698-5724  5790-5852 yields 1.09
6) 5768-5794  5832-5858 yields 1.04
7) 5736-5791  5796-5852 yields 1.04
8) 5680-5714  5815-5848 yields 1.14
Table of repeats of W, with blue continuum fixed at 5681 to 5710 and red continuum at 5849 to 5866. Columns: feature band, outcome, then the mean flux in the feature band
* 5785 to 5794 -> -0.040 mag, 42.2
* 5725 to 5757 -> -0.043 mag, 41.6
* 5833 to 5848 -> -0.017 mag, 42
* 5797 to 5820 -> -0.027 mag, 41.9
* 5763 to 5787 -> -0.013 mag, 41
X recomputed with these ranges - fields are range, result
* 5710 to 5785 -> 41.2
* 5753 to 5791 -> 41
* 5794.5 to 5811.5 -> 41.4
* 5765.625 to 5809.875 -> 41.2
